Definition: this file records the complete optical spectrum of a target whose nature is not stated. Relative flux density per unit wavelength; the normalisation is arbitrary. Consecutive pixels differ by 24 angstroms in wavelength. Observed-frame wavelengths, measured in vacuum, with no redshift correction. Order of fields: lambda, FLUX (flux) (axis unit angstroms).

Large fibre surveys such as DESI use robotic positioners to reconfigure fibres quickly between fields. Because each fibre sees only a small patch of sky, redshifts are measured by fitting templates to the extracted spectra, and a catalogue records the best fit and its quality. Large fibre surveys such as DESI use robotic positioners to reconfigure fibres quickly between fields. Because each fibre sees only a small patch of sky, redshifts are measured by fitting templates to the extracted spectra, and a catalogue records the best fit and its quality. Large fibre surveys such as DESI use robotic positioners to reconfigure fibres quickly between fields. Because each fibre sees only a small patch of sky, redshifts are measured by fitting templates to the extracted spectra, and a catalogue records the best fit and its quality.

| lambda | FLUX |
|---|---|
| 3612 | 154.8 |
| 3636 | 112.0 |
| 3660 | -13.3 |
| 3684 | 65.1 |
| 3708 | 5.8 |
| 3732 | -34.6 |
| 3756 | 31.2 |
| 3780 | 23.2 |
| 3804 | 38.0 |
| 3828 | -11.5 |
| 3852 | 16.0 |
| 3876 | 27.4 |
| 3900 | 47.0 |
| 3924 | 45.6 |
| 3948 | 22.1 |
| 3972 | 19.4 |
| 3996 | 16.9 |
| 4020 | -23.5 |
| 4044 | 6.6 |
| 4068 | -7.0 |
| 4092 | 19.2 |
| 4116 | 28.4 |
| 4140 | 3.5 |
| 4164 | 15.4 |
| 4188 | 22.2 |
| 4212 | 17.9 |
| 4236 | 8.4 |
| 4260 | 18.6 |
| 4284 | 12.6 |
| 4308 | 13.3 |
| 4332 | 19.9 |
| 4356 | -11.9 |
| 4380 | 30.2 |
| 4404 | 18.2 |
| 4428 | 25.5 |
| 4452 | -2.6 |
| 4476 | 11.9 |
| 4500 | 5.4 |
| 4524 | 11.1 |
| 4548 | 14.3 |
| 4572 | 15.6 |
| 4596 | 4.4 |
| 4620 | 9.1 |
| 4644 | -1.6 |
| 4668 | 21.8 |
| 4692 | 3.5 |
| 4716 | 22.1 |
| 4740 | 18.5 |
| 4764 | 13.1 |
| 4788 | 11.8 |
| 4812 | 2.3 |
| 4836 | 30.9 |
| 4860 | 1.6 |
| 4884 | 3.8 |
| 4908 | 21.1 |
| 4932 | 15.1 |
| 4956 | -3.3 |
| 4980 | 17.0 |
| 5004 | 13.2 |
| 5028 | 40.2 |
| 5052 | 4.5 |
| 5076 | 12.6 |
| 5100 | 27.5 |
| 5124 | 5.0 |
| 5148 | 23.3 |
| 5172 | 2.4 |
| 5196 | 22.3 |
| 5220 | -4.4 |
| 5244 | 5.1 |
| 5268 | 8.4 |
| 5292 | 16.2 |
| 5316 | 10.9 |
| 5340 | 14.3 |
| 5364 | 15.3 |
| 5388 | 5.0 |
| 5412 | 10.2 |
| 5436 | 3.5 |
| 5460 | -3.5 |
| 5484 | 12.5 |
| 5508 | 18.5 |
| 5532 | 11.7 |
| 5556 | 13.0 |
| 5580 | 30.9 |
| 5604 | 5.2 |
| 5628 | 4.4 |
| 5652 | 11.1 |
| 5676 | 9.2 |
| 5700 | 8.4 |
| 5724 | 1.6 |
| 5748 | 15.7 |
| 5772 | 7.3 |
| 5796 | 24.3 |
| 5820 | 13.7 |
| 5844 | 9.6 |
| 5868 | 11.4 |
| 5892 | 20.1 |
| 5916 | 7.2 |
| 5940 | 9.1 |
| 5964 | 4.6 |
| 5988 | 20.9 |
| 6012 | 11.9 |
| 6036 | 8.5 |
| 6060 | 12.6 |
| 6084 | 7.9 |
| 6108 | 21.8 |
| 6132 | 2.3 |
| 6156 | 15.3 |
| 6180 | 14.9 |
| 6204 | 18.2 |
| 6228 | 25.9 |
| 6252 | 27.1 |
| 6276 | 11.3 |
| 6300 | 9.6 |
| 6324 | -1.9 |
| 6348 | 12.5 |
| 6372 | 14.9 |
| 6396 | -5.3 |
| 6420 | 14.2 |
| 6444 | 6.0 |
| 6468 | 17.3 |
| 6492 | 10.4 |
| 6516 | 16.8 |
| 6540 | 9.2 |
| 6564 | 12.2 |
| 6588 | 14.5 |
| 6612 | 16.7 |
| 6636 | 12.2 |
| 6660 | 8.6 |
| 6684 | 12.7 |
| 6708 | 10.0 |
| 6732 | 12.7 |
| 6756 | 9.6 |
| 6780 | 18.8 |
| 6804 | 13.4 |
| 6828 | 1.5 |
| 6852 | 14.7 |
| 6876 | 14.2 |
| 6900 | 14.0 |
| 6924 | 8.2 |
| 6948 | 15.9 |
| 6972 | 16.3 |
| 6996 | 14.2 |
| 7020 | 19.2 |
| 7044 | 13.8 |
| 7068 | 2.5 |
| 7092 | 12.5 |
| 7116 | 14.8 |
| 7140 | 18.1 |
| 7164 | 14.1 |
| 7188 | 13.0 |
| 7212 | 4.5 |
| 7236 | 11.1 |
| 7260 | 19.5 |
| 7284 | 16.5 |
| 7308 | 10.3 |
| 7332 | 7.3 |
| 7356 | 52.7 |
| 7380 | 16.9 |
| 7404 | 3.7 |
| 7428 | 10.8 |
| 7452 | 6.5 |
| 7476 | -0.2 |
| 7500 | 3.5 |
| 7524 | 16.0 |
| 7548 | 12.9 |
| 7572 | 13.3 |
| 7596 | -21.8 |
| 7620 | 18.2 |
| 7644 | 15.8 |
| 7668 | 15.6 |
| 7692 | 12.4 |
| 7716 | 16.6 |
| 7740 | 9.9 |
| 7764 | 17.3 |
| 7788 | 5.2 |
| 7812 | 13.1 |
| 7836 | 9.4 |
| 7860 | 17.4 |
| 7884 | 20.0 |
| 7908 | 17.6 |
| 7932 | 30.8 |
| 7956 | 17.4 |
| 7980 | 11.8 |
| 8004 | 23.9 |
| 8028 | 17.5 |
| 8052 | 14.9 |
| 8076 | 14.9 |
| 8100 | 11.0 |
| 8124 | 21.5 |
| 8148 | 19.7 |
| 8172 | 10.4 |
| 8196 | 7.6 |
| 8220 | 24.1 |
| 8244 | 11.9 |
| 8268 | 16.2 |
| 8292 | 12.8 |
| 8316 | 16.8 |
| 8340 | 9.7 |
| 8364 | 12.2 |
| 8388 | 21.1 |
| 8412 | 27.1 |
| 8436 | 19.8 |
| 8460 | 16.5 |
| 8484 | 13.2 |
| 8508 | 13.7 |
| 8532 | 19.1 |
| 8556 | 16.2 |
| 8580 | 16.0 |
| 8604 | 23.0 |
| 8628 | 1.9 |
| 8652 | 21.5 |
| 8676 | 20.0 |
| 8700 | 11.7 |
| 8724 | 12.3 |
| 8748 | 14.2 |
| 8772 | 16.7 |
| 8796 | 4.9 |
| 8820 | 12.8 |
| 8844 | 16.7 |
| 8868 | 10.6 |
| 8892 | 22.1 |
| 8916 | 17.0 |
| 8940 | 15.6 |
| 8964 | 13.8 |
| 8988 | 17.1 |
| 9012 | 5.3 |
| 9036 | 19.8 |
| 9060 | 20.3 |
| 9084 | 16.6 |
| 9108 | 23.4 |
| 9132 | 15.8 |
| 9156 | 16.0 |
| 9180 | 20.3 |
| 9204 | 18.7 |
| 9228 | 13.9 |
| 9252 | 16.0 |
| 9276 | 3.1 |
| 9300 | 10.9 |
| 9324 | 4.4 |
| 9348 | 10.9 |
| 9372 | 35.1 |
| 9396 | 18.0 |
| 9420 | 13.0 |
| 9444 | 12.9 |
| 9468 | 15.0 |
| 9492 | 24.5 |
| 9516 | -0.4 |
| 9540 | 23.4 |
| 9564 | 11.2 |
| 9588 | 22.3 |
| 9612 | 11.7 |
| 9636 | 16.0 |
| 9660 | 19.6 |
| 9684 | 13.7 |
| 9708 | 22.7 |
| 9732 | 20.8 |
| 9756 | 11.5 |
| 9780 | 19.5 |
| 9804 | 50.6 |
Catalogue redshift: 0.971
